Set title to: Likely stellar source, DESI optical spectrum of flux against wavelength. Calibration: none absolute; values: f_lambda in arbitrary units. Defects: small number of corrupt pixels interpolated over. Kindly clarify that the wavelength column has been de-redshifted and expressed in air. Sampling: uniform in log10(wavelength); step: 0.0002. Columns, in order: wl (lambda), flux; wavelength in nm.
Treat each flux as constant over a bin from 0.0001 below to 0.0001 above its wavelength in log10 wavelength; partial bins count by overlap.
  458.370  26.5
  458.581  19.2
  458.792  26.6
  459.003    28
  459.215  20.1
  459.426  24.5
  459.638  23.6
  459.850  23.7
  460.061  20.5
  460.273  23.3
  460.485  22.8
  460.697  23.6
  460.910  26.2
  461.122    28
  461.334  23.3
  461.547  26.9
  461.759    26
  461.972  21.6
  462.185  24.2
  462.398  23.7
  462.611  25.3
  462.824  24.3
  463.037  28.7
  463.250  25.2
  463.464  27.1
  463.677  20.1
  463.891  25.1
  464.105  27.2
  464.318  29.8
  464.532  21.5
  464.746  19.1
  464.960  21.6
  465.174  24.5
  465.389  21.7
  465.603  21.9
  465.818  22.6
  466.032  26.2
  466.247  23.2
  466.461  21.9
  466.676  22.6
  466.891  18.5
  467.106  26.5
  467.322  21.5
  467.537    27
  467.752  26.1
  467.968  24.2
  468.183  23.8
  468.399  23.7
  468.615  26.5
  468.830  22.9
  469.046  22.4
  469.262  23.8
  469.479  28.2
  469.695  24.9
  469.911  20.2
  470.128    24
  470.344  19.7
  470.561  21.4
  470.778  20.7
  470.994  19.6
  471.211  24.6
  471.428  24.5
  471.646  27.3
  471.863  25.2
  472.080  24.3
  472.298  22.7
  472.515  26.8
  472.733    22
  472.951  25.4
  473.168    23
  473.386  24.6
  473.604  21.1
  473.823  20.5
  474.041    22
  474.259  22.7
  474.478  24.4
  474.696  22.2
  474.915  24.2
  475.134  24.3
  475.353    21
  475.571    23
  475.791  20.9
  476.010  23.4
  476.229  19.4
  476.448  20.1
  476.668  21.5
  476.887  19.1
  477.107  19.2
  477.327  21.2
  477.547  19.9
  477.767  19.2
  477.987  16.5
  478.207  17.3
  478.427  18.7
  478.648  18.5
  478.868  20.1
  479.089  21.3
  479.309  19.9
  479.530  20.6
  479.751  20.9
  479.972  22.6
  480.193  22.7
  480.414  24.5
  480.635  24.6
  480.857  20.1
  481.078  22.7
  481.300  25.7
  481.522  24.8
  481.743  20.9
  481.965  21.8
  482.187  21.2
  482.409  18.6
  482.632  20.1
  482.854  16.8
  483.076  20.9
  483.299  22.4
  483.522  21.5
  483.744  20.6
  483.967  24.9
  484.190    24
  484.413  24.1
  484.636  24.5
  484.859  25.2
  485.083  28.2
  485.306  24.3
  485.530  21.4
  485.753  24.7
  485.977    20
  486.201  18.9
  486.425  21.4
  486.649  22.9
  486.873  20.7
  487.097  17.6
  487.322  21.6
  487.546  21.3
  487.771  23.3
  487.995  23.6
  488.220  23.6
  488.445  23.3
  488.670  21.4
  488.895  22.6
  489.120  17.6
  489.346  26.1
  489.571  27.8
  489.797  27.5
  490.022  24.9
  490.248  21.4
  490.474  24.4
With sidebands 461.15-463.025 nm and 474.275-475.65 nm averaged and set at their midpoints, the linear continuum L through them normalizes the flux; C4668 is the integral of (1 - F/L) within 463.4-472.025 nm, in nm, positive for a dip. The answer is 0.18 nm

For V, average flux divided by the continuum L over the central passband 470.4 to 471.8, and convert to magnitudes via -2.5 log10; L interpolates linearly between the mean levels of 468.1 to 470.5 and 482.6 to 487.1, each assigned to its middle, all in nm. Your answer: 0.023 mag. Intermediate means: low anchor 23.6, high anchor 22.3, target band 23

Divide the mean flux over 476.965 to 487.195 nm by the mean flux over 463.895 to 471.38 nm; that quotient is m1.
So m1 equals 0.92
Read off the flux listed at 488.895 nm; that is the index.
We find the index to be 22.6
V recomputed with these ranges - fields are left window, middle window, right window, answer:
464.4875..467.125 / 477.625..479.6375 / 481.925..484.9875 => 0.15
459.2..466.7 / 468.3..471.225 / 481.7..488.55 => 0.02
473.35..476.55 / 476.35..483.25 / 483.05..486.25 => 0.10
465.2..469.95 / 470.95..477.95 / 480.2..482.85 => 0.02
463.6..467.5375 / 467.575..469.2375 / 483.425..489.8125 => -0.05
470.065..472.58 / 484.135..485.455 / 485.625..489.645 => -0.12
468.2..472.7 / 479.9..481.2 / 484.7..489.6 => 0.00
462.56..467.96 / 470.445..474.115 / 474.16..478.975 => -0.06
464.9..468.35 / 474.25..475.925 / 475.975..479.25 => -0.12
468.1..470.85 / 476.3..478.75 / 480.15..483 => 0.16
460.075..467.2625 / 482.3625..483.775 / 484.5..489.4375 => 0.13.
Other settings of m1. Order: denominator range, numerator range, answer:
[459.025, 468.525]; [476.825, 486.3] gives 0.90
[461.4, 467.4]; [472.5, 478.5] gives 0.90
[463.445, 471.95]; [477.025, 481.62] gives 0.89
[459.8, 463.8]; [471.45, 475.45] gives 0.96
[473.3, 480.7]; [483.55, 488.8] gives 1.07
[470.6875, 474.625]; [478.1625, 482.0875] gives 0.92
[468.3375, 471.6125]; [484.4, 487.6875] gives 0.96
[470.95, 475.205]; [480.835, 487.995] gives 0.94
